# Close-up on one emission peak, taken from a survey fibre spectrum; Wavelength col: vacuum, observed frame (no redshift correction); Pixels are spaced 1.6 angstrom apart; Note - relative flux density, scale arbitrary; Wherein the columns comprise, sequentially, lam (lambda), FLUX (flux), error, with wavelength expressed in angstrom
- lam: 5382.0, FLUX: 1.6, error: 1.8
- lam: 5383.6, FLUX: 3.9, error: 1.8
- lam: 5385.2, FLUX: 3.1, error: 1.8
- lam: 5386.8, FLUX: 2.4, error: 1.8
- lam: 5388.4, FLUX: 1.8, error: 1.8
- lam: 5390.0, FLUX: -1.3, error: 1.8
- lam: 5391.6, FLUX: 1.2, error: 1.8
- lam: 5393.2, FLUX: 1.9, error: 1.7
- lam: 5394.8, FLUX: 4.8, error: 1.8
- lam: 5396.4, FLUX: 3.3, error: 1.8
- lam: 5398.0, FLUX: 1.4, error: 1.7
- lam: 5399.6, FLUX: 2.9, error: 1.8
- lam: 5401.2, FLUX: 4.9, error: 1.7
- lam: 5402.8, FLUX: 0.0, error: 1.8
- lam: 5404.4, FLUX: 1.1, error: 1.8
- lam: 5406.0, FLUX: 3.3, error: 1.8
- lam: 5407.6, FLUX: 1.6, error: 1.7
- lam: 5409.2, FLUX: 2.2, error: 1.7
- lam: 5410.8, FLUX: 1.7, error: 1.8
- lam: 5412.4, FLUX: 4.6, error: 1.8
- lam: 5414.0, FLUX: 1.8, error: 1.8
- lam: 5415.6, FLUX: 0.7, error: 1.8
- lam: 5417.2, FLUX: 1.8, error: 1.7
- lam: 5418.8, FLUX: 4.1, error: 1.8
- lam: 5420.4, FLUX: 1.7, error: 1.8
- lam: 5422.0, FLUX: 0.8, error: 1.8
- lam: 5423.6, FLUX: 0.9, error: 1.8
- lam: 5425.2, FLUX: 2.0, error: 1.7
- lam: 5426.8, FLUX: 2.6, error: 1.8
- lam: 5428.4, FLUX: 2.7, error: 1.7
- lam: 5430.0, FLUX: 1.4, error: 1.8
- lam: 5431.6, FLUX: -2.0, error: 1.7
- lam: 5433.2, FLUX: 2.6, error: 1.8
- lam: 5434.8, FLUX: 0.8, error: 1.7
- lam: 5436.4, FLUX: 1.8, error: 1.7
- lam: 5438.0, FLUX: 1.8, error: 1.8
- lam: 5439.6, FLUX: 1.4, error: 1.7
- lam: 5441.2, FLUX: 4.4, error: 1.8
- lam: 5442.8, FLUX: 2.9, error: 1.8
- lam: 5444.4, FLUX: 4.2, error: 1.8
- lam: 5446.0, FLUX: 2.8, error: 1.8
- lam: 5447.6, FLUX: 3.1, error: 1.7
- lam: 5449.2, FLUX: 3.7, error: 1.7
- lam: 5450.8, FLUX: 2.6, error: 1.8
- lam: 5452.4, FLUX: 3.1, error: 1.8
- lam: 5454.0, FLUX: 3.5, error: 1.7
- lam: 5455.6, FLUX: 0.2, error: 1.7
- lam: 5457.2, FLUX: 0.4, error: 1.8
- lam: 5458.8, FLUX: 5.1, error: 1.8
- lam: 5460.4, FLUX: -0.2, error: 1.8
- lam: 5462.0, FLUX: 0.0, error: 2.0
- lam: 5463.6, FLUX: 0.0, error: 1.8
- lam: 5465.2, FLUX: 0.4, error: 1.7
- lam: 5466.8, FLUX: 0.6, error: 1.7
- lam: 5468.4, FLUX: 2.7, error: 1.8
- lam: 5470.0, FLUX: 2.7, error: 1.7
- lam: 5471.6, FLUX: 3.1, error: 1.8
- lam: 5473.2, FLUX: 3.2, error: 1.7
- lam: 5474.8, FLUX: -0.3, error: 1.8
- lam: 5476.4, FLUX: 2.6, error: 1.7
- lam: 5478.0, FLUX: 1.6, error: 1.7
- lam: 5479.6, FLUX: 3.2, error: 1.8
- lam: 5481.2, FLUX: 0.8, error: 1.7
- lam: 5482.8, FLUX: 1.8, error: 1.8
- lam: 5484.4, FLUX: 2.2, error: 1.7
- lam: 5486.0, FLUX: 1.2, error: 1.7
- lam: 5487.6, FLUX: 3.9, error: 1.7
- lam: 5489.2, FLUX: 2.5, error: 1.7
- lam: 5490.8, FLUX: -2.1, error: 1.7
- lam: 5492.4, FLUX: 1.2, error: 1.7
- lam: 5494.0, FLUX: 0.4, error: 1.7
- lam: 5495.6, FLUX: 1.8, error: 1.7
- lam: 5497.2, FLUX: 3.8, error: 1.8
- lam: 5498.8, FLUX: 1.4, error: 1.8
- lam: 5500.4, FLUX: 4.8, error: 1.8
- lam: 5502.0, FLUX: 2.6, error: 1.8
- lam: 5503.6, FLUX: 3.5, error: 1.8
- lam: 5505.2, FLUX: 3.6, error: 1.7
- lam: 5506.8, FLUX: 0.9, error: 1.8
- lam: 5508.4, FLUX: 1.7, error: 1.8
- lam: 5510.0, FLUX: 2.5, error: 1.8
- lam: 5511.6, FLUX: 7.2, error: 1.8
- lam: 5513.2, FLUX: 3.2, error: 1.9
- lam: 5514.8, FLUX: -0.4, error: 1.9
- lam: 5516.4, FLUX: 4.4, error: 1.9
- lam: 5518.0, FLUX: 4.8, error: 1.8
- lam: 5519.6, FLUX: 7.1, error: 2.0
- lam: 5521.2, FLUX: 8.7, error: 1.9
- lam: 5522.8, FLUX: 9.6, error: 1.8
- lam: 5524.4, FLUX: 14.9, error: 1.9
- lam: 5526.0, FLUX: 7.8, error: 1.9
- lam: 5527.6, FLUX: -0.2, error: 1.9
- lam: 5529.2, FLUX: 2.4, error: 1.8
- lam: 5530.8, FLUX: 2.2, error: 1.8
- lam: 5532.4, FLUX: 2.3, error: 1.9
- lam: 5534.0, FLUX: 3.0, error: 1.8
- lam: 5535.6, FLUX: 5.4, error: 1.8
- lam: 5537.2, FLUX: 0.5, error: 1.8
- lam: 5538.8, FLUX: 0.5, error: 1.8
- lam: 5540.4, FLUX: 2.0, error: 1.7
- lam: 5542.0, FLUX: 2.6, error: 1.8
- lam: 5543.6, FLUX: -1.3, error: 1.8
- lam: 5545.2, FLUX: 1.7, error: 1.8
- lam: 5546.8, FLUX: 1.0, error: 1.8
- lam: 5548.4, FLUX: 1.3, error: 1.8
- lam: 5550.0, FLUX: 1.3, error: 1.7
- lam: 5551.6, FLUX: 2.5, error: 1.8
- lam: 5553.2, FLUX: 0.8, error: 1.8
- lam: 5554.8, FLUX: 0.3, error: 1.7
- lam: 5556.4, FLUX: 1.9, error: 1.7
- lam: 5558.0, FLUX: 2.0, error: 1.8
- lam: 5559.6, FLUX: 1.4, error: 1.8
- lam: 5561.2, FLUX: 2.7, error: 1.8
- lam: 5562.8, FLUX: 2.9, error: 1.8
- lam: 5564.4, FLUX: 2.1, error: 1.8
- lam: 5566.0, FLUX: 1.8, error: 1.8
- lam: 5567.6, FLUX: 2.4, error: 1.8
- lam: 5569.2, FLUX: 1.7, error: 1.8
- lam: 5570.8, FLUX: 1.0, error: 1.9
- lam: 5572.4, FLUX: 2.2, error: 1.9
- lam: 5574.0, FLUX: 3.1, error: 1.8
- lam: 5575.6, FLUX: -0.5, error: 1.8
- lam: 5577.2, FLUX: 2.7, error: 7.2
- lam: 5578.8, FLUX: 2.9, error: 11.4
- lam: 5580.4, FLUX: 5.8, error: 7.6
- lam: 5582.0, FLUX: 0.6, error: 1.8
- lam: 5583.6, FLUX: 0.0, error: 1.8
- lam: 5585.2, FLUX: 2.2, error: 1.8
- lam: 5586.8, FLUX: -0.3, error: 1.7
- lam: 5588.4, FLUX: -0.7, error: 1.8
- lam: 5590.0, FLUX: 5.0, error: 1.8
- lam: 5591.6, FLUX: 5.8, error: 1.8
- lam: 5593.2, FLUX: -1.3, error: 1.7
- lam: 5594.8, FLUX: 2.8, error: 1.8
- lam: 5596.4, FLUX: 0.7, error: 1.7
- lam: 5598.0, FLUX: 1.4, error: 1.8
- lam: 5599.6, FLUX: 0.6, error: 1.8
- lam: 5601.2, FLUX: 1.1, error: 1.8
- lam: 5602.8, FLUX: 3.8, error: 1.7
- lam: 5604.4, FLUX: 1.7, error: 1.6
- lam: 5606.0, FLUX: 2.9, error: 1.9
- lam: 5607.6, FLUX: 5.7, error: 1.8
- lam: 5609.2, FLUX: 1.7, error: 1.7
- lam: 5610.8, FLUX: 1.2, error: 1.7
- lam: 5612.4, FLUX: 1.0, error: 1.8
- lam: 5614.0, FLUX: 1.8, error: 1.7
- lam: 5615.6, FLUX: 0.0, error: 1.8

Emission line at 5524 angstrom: [O II]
